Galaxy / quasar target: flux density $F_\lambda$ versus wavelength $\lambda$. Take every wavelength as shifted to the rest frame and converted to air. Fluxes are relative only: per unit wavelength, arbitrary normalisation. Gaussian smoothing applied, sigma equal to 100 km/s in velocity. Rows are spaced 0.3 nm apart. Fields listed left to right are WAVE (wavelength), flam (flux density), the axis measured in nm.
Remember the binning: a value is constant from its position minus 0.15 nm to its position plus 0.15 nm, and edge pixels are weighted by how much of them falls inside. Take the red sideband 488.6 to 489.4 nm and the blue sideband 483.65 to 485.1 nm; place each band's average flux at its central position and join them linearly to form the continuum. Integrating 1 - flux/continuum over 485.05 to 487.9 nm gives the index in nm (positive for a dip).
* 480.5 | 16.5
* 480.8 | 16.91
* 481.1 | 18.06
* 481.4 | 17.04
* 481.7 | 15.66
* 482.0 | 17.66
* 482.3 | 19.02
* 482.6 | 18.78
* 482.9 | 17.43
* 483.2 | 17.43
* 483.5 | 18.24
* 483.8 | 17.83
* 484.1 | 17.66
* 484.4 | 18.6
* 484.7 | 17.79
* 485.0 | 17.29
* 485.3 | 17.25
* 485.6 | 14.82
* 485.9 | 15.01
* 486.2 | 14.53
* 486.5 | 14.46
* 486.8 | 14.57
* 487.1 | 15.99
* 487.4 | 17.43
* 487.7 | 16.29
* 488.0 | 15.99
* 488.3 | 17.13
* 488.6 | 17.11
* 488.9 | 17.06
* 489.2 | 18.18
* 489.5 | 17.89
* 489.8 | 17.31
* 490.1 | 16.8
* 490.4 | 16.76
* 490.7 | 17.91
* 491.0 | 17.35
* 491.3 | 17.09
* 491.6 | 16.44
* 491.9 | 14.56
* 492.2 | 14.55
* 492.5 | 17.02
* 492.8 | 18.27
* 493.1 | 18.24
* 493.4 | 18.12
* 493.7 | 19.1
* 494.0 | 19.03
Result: 0.33 nm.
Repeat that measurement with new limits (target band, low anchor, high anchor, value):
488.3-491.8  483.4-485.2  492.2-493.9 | 0.13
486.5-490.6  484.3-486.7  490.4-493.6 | -0.05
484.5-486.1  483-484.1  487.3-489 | 0.09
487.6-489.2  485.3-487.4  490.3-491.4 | -0.07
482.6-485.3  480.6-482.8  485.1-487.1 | -0.24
